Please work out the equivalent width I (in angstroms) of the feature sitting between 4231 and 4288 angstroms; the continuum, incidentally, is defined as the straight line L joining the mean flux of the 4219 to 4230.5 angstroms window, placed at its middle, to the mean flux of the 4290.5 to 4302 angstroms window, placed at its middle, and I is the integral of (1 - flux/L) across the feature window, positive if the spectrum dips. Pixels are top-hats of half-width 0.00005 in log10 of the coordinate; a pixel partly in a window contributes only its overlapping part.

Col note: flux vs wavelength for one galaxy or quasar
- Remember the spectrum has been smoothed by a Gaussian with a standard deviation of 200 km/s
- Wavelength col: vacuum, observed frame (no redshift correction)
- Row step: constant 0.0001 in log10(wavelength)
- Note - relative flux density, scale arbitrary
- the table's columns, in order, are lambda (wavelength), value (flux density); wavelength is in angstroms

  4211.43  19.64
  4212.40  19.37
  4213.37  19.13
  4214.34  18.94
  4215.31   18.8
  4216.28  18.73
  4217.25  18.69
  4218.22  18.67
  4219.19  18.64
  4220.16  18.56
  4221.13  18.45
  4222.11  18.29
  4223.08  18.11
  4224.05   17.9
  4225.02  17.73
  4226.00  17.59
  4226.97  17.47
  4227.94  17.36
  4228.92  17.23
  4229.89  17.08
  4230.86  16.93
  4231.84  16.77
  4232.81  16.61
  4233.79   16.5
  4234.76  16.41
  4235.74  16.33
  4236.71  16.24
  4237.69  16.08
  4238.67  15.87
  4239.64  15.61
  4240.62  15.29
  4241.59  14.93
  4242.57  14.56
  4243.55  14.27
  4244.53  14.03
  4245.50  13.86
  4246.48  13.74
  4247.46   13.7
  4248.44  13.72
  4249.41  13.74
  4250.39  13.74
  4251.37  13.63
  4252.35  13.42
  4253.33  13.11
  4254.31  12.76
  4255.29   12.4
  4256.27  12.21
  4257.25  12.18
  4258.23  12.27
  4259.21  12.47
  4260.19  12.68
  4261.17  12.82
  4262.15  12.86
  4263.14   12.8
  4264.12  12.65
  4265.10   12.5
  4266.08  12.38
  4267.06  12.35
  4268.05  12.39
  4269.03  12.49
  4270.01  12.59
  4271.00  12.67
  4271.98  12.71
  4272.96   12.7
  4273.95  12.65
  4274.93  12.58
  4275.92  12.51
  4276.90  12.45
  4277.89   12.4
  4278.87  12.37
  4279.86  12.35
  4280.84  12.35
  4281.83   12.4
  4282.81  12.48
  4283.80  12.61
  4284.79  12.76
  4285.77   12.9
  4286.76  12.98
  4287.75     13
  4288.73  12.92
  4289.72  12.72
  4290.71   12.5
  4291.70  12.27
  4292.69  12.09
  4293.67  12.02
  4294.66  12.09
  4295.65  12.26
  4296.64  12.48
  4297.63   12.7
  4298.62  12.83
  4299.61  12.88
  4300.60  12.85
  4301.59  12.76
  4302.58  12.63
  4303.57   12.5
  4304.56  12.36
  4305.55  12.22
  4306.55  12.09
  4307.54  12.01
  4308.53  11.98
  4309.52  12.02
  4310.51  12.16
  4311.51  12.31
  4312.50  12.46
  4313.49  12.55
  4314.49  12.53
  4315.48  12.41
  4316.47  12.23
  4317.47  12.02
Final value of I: 6.5 angstroms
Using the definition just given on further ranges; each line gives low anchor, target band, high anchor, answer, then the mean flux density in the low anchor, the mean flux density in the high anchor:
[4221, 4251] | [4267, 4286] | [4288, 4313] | 1.6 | 16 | 12.4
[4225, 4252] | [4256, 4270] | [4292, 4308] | 1.8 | 15.6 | 12.4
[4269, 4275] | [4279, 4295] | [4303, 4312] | -0.1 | 12.6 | 12.2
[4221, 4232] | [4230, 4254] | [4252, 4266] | 0.4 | 17.6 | 12.6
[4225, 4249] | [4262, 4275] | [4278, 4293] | 1.1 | 15.8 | 12.6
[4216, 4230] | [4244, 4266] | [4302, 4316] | 4.0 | 18.1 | 12.3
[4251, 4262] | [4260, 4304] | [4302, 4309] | -0.3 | 12.7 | 12.3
